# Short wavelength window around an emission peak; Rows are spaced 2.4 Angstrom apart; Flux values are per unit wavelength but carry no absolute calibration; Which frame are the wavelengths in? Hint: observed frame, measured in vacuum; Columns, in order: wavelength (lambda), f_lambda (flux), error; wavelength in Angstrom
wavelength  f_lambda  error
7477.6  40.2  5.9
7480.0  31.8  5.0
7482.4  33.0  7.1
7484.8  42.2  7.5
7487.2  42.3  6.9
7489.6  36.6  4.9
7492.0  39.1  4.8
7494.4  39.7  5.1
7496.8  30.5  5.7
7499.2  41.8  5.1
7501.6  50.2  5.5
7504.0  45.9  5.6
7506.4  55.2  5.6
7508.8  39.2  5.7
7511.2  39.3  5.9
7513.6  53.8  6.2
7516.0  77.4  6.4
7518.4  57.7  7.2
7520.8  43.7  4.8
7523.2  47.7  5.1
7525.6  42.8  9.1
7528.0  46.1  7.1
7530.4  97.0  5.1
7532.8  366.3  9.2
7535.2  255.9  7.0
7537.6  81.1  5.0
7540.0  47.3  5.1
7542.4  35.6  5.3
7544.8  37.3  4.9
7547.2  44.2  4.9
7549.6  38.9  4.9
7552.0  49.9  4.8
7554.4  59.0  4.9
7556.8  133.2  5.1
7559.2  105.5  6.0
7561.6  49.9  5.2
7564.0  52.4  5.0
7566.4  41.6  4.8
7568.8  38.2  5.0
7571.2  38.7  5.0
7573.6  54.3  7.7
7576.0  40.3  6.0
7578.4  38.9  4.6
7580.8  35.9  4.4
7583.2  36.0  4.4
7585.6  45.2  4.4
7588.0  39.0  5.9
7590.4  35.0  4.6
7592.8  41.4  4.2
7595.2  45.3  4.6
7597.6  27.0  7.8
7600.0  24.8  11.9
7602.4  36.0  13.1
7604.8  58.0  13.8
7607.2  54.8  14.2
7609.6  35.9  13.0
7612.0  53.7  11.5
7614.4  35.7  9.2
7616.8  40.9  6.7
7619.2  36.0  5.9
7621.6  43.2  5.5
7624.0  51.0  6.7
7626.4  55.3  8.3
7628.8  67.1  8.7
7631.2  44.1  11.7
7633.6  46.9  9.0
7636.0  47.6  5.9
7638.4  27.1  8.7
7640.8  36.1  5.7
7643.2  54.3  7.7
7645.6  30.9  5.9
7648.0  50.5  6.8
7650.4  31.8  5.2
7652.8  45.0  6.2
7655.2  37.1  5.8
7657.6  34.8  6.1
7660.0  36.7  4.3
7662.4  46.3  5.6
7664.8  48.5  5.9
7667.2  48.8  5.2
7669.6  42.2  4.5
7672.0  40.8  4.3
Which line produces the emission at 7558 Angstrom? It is [N II]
